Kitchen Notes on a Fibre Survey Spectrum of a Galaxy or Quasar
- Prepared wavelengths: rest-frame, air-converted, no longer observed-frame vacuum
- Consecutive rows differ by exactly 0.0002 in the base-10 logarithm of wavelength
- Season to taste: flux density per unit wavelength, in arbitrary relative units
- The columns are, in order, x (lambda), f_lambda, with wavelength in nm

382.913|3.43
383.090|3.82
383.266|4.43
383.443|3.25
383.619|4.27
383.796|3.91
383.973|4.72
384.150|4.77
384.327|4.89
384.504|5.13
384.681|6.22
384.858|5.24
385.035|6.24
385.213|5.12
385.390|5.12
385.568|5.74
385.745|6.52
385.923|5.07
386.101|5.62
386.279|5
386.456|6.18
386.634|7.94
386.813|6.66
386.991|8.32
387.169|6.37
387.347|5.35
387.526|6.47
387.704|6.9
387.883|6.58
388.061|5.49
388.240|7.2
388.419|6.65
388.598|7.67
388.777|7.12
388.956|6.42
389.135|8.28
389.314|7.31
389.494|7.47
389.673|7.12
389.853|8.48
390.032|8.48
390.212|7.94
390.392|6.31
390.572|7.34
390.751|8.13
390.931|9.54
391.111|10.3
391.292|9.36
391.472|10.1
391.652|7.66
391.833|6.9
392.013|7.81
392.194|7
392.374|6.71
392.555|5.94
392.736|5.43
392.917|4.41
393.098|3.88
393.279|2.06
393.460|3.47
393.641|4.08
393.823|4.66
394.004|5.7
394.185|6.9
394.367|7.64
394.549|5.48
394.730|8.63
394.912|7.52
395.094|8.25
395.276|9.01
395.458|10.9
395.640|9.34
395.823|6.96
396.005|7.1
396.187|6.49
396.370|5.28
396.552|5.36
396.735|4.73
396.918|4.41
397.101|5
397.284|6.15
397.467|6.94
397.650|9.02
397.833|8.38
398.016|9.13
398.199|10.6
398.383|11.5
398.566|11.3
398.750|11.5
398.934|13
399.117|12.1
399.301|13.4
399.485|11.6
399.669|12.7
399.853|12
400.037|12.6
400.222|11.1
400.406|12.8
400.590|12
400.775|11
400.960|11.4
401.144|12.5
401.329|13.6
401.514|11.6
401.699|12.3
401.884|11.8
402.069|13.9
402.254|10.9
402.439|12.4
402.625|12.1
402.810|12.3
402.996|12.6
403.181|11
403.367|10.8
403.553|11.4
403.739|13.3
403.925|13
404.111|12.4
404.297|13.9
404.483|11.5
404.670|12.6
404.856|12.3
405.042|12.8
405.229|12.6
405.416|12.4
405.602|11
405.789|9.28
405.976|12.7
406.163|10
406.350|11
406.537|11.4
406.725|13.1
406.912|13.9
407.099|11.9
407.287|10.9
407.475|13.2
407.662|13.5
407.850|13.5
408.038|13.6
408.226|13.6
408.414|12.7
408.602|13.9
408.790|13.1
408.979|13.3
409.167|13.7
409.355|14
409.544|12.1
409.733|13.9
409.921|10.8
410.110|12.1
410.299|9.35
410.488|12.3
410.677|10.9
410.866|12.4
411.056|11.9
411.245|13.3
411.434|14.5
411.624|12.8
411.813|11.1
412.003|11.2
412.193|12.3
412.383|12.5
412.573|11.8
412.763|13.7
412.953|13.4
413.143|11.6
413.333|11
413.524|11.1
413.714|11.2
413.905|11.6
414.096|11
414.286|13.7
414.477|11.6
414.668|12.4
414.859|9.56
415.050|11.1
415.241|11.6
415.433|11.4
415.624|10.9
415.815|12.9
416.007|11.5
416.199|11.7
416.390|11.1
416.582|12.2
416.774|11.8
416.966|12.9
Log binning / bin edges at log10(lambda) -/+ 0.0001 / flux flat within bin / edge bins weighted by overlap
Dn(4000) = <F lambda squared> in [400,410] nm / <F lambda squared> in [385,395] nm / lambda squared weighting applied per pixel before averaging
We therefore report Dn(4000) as 2.00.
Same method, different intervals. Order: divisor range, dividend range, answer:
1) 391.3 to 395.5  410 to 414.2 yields 2.01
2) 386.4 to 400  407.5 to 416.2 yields 1.75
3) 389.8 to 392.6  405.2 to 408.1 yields 1.63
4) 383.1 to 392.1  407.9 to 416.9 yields 2.08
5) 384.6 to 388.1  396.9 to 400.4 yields 1.80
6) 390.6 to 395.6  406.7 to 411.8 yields 1.98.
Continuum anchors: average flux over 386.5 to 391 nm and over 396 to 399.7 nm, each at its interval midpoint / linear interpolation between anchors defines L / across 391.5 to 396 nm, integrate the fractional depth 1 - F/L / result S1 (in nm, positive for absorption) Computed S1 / 0.86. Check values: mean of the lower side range 7.24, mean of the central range 6.58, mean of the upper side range 8.83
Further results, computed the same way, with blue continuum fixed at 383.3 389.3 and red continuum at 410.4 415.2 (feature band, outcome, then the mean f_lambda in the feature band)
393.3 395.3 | 0.40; 6.25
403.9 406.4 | -0.42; 12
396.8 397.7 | 0.25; 6.13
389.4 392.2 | -0.47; 8.15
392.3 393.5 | 0.46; 4.57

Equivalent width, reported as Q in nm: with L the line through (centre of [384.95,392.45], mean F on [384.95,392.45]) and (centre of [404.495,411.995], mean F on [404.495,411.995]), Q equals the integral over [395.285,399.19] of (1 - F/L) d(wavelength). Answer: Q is 0.46 nm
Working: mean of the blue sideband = 7.1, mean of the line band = 8.34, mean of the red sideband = 12.4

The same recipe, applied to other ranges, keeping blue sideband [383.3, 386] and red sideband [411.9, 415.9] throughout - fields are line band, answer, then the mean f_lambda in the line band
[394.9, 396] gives -0.16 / 8.62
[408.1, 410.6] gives -0.46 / 12.7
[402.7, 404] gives -0.37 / 12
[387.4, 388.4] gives -0.12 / 6.49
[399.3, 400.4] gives -0.47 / 12.2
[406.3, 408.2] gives -0.45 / 12.7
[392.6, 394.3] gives 0.60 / 4.59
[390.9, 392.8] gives -0.33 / 7.86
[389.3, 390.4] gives -0.25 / 7.7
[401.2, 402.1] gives -0.36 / 12.5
